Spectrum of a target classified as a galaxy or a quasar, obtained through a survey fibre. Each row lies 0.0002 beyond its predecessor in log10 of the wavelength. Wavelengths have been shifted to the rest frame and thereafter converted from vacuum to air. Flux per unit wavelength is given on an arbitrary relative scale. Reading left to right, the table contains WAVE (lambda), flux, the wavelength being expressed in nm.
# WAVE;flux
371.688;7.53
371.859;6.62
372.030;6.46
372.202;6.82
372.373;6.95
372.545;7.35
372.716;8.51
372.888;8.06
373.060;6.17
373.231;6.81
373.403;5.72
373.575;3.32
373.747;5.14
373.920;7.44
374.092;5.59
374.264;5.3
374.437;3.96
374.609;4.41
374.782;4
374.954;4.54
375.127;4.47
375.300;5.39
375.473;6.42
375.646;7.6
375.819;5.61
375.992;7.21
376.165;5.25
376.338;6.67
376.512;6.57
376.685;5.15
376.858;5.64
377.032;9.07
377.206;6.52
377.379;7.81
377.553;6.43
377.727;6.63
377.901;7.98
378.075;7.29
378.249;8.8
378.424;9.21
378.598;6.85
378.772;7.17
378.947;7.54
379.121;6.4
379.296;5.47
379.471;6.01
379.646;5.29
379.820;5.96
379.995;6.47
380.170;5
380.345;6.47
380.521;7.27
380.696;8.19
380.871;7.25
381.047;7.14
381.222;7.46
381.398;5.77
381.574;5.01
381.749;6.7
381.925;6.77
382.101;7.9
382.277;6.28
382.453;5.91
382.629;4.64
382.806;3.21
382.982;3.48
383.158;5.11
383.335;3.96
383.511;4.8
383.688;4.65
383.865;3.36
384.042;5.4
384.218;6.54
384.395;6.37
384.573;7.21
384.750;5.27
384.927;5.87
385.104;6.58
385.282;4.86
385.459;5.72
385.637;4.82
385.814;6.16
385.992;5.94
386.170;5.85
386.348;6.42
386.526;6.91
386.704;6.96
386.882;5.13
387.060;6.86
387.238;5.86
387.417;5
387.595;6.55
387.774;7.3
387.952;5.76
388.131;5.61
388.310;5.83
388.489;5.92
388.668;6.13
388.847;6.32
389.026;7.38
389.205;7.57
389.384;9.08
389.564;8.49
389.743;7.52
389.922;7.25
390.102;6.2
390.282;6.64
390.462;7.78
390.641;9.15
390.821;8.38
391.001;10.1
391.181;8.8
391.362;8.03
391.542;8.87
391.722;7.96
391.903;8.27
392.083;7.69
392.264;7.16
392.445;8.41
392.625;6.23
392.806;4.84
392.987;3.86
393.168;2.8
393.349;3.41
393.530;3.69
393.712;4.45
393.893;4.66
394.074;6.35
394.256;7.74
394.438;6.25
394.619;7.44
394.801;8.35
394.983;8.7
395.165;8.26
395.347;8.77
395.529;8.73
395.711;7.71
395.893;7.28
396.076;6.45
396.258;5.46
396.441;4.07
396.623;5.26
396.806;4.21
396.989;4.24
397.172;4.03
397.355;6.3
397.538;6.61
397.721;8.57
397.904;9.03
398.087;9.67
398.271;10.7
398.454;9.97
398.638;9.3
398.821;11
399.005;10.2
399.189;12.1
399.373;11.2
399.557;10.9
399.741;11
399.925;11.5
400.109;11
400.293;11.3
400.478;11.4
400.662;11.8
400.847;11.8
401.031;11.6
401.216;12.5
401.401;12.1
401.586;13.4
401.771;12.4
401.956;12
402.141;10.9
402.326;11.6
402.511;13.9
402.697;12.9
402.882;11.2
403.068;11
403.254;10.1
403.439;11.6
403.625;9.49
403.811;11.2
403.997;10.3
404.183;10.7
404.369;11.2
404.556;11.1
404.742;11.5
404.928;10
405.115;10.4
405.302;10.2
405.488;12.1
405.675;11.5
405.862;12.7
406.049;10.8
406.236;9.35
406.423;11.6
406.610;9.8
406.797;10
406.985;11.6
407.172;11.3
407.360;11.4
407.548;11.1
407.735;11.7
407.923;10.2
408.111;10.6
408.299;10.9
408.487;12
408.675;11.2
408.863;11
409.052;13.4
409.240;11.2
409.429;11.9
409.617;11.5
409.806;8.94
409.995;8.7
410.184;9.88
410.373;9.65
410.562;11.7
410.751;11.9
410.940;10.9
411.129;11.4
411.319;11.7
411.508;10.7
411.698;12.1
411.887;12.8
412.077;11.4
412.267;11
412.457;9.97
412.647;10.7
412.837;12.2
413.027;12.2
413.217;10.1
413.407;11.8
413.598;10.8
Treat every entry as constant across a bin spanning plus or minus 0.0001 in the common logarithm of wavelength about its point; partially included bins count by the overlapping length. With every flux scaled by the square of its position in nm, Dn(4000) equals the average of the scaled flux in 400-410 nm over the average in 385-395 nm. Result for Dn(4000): 1.8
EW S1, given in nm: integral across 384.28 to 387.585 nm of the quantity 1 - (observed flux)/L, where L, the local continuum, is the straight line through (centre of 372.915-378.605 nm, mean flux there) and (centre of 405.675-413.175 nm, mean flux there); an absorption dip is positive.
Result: 0.726 nm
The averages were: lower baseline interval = 6.23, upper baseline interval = 11.1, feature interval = 6.01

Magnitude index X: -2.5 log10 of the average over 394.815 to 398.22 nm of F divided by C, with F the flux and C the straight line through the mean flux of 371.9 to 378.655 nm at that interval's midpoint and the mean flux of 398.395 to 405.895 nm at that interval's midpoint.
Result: 0.43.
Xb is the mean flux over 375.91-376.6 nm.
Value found 6.42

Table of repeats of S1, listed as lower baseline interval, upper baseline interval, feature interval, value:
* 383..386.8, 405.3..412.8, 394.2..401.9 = -0.37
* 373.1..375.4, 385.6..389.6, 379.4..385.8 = 0.13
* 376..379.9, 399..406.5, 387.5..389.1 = 0.44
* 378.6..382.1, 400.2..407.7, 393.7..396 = 0.51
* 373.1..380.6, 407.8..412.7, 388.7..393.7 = 0.74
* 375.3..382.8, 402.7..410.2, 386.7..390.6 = 0.69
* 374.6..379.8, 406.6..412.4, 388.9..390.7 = 0.14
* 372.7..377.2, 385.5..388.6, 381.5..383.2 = 0.13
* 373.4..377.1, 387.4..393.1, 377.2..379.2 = -0.50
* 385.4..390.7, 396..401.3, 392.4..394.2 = 0.69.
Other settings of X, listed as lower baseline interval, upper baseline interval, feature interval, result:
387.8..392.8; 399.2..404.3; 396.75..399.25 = 0.23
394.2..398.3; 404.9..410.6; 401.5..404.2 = -0.24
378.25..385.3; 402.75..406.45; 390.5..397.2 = 0.27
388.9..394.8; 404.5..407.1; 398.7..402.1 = -0.23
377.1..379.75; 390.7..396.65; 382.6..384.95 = 0.36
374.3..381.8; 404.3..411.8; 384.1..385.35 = 0.21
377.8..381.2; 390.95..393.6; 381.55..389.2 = 0.17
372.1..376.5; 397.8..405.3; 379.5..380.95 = 0.10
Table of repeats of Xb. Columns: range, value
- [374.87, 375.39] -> 4.81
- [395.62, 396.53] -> 6.2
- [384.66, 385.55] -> 5.66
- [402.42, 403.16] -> 12.2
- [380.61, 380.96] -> 7.71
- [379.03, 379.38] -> 5.96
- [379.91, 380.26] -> 5.74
